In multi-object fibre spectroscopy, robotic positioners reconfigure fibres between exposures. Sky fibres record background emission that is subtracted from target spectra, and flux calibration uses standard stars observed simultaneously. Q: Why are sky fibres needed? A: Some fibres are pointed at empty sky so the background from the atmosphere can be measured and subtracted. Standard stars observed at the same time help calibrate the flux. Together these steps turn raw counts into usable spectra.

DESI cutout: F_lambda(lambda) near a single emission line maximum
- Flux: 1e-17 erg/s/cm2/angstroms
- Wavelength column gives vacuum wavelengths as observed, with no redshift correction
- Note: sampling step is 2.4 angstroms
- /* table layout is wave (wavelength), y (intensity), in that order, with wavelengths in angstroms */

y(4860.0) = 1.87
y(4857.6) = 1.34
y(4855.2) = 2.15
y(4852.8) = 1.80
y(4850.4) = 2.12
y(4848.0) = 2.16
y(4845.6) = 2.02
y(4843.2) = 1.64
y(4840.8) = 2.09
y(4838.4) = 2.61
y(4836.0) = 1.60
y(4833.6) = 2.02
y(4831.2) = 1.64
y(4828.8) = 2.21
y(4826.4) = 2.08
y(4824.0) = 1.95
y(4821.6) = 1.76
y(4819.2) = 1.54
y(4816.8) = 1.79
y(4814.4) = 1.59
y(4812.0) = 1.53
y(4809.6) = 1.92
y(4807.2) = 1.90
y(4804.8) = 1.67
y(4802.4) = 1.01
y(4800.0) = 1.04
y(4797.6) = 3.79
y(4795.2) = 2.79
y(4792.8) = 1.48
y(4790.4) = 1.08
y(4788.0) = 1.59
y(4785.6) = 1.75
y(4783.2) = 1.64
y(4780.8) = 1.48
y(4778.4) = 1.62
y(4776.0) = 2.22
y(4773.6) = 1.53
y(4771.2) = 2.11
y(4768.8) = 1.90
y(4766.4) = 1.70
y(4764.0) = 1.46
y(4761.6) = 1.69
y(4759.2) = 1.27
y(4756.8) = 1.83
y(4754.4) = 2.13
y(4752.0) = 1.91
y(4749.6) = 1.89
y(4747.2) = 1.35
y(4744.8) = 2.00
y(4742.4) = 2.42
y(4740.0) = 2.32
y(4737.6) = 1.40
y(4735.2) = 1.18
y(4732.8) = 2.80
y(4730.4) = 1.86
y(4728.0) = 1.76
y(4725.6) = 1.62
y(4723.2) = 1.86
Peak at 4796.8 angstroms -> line Hgamma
